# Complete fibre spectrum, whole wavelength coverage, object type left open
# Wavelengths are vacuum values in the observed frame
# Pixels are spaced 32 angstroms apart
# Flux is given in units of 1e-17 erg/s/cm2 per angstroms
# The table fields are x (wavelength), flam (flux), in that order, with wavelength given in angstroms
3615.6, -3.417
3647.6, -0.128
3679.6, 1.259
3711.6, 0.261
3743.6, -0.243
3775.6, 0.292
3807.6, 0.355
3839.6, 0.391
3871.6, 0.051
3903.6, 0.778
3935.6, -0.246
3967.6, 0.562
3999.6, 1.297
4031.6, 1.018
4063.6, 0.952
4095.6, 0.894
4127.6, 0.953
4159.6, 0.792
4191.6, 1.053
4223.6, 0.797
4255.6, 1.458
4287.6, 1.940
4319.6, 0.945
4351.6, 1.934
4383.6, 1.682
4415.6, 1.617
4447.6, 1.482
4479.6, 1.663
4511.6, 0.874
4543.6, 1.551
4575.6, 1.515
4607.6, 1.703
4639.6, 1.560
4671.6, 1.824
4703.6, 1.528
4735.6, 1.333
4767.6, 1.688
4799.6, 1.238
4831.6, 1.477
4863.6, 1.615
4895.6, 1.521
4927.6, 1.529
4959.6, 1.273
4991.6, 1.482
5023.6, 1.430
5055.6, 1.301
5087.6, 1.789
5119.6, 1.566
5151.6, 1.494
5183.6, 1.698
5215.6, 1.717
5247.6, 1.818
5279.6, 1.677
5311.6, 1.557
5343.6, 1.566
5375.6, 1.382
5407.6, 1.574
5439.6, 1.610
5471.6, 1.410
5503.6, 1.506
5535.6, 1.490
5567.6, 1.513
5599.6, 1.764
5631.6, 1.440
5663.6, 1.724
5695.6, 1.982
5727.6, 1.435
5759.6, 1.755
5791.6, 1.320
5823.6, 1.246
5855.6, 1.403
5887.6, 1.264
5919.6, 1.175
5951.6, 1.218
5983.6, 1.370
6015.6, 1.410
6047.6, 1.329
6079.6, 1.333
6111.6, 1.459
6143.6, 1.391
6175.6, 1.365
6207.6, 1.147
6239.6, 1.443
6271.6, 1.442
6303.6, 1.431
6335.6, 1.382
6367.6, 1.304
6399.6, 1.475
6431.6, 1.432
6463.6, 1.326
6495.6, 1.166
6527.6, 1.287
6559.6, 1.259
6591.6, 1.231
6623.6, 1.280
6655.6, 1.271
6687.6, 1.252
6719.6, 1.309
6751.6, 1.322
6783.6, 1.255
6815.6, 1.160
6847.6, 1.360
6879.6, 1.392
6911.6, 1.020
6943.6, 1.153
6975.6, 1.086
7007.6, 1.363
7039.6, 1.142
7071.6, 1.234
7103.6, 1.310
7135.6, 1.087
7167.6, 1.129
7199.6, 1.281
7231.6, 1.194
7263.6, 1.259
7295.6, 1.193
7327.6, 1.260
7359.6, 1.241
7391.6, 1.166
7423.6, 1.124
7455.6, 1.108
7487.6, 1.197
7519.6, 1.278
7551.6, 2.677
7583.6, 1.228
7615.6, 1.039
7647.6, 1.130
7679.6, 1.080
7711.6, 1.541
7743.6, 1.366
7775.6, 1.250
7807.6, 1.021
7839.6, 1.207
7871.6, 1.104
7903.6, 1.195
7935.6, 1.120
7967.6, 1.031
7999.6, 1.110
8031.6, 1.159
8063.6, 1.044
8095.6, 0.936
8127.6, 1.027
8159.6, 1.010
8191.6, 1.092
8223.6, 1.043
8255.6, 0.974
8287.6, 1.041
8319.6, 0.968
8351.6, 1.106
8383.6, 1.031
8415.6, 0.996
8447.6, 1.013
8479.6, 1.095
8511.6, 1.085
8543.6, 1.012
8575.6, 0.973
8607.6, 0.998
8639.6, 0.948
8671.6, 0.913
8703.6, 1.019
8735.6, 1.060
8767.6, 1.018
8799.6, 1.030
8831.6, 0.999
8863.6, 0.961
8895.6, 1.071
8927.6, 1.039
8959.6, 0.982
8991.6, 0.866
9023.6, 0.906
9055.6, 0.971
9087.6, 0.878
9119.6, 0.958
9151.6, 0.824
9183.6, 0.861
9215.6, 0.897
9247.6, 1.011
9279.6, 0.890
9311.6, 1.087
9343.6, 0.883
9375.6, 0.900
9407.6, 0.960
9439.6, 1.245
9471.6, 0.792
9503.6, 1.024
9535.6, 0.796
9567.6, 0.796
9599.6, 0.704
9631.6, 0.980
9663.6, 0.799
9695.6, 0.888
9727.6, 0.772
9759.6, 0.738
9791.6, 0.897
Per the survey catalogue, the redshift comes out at 0.15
